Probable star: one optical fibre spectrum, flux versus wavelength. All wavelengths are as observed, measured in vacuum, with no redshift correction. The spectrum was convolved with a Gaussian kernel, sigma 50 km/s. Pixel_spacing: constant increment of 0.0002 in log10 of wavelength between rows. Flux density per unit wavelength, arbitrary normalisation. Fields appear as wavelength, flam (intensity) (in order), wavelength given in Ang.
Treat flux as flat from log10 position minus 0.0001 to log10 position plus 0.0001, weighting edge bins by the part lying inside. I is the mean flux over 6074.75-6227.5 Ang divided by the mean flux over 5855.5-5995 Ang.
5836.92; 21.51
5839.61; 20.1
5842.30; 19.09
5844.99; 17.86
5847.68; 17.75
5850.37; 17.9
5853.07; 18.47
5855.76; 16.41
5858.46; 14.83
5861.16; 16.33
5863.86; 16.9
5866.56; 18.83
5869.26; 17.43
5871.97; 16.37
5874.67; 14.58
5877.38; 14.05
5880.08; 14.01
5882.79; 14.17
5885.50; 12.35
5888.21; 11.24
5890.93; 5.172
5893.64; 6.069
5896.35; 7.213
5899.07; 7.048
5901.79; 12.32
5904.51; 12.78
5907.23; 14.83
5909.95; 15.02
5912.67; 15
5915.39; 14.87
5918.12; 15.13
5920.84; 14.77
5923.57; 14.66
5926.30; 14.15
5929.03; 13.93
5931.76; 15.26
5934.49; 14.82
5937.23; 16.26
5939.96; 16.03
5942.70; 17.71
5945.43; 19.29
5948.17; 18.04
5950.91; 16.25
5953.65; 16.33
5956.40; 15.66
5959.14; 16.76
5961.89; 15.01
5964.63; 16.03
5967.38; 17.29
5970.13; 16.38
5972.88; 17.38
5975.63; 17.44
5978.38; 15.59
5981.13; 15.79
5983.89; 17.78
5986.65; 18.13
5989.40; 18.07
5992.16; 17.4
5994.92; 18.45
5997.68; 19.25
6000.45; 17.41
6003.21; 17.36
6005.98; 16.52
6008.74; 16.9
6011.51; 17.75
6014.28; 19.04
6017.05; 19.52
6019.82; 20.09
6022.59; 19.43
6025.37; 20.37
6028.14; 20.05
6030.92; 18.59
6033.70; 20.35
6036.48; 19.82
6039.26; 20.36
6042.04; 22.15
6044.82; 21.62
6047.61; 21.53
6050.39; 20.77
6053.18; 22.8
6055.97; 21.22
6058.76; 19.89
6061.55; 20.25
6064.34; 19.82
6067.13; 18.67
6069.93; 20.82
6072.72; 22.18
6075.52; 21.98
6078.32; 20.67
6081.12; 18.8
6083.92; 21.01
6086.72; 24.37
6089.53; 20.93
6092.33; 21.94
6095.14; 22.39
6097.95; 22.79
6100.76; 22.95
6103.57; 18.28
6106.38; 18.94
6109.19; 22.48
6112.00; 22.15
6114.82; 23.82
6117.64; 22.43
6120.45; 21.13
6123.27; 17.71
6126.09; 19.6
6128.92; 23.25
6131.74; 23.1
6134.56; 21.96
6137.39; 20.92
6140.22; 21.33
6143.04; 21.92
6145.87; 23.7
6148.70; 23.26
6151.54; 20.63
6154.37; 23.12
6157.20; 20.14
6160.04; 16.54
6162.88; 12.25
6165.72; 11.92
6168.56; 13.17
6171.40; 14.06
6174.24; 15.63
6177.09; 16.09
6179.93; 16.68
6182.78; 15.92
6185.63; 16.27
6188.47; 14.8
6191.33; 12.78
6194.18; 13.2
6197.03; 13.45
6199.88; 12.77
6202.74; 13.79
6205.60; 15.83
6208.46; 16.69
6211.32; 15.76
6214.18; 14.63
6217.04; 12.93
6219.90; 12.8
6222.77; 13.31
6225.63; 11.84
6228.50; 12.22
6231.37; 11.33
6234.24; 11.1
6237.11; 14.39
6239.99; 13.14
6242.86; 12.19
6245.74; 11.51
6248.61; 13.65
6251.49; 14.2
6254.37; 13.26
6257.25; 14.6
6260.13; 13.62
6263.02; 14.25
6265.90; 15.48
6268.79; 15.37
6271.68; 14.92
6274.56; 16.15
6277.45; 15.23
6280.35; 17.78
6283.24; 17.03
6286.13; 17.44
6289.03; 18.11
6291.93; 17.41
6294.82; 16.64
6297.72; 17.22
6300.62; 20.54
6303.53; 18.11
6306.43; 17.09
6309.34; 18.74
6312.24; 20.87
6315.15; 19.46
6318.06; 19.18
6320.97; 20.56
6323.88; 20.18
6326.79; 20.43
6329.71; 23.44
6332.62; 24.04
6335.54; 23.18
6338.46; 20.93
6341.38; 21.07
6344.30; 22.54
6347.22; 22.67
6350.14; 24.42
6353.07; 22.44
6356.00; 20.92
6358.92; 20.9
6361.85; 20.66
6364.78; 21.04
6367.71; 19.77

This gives 1.22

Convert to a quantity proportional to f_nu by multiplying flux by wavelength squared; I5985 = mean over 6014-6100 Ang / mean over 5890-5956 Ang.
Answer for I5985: 1.56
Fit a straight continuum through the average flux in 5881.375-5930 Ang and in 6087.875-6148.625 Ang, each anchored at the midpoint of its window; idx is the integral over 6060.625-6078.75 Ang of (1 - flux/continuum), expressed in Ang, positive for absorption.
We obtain -1.0 Ang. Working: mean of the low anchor 12.3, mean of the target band 20.6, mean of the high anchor 21.7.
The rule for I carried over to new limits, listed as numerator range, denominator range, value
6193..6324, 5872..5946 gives 1.15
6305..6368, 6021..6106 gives 1.01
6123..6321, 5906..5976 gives 1.03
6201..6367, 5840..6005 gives 1.11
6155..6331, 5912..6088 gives 0.86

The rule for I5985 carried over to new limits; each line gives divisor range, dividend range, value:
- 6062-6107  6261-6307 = 0.85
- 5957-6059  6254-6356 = 1.11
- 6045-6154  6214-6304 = 0.73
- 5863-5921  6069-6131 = 1.75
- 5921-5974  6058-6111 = 1.36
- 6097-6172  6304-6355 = 1.12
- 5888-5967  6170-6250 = 1.07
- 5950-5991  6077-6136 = 1.35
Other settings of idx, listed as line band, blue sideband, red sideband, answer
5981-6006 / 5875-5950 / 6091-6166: -2.2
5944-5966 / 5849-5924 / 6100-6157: -0.9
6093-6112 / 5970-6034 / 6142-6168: -2.7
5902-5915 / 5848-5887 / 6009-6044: 2.0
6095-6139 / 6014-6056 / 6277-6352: -2.5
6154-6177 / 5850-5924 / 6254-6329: 1.1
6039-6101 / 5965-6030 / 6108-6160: -4.2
